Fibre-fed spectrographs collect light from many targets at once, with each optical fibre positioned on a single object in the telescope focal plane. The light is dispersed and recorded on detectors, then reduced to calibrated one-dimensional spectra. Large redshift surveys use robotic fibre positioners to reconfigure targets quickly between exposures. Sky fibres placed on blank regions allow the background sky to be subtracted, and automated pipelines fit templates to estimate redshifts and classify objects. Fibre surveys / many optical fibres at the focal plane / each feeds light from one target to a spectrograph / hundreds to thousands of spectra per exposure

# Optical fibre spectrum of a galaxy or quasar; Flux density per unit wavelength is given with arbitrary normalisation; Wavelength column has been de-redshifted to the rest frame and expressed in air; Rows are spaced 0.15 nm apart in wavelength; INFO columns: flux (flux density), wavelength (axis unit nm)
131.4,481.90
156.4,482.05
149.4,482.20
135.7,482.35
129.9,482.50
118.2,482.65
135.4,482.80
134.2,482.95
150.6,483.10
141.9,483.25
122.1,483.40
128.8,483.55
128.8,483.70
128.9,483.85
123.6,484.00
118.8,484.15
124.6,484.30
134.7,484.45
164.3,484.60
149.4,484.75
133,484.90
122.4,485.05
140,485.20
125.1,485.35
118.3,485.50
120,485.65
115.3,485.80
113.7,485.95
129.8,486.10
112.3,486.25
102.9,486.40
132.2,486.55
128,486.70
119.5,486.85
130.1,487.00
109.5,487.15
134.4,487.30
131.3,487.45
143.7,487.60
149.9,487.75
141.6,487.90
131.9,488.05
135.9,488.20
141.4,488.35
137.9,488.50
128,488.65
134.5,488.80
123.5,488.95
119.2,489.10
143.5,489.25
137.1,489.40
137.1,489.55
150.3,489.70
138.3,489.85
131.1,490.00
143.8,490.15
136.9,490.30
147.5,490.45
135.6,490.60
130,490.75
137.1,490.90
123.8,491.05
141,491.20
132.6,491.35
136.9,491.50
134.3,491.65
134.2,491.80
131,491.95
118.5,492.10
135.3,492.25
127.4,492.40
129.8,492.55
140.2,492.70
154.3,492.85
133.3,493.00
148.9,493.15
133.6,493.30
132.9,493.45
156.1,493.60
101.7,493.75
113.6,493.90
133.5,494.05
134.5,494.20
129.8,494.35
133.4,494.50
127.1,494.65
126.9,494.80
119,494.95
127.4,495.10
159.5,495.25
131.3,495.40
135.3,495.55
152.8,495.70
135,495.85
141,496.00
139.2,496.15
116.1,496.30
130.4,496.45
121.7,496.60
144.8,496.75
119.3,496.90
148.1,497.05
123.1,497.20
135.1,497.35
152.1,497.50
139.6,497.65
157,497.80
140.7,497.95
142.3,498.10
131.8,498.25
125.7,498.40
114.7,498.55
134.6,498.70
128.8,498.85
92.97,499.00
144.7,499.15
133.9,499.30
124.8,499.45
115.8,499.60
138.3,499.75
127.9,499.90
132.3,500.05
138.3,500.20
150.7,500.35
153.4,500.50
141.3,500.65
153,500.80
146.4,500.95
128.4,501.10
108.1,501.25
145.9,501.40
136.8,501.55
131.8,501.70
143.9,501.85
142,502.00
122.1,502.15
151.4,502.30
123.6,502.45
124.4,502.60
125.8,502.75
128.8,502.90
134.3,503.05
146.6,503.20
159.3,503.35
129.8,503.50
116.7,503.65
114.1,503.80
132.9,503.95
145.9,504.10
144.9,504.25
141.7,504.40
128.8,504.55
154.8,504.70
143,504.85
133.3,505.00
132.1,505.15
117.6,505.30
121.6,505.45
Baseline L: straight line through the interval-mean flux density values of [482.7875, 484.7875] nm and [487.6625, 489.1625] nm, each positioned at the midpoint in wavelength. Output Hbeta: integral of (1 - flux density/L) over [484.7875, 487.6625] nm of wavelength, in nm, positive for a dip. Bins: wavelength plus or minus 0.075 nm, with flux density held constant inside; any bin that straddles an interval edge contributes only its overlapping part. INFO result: 0.21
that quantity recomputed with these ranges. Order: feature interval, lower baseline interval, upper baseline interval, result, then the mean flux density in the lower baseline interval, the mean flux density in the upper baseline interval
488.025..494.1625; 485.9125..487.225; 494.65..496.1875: -0.30 nm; 120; 136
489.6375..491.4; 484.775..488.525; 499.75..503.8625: -0.10 nm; 128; 136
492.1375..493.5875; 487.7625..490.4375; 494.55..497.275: -0.03 nm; 137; 133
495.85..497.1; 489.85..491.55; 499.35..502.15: 0.03 nm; 136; 136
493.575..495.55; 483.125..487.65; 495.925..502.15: 0.04 nm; 128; 134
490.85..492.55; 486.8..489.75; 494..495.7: 0.02 nm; 134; 133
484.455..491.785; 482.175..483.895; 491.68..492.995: 0.06 nm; 133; 134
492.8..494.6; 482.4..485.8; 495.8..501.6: 0.00 nm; 131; 134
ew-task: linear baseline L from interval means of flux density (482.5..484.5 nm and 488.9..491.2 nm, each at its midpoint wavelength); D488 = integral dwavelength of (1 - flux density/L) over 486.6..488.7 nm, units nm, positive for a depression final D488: 0.01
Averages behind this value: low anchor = 130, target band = 133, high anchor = 136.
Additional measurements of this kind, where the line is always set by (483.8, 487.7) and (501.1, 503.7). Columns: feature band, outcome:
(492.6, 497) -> -0.10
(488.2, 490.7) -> -0.15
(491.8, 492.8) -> -0.01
